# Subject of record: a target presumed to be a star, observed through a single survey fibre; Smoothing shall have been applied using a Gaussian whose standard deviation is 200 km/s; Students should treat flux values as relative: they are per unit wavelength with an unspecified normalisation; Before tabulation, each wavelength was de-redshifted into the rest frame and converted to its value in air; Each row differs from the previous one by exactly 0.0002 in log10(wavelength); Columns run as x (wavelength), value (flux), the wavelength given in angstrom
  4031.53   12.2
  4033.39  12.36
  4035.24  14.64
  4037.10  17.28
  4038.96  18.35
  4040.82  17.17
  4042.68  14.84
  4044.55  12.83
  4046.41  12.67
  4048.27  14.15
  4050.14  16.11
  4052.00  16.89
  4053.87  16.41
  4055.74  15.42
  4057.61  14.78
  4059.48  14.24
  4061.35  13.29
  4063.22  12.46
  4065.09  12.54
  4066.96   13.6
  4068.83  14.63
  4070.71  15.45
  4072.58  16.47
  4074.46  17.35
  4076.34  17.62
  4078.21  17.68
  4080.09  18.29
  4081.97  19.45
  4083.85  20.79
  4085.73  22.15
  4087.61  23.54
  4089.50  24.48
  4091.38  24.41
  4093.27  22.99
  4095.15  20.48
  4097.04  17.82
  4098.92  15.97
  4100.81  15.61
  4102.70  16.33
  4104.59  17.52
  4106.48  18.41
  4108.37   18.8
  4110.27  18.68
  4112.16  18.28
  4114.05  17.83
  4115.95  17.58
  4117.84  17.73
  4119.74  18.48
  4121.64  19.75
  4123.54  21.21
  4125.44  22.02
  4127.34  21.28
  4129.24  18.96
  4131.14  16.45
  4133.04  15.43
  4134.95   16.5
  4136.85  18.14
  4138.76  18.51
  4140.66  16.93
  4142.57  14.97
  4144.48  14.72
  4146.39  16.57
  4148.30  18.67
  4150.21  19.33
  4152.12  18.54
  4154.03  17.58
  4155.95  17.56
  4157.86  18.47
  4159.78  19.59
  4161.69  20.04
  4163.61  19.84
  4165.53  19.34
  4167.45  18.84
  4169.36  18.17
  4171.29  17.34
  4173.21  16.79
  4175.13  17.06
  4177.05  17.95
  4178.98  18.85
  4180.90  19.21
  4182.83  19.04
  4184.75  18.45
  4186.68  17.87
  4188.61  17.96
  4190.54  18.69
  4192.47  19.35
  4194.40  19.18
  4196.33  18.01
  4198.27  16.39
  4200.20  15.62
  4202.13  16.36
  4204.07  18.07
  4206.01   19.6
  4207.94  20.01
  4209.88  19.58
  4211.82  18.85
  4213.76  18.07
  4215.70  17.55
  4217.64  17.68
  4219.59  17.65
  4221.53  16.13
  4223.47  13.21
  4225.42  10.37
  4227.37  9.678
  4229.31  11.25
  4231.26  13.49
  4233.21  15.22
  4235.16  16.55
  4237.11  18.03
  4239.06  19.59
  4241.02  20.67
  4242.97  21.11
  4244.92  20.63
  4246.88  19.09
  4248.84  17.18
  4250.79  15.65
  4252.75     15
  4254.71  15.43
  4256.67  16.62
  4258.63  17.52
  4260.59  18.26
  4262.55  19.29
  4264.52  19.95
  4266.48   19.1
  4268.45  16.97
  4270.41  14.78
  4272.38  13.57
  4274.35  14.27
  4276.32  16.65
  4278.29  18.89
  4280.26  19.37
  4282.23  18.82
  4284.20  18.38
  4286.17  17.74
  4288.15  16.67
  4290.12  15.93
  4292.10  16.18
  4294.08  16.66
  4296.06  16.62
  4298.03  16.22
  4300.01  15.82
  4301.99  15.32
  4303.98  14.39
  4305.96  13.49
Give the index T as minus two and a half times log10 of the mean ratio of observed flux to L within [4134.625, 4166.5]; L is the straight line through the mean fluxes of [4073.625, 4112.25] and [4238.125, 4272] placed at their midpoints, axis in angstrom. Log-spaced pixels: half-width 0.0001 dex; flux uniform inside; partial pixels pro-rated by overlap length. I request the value 0.05 mag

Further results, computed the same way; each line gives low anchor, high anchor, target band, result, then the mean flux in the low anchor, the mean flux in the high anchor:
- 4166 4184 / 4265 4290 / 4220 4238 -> 0.259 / 18.2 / 17.1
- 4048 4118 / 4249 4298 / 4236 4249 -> -0.147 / 17.6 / 17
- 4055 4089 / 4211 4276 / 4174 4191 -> -0.103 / 16.8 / 16.6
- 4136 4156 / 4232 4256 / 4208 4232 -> 0.144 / 17.4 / 17.8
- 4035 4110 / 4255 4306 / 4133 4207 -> -0.059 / 17.1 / 16.9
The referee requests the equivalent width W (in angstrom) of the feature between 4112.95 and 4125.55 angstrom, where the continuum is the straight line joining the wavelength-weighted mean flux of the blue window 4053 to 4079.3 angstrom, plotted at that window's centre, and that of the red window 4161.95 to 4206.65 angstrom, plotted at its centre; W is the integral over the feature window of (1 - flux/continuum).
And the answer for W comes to -1.91 angstrom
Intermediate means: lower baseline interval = 15.2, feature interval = 19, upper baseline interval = 18.2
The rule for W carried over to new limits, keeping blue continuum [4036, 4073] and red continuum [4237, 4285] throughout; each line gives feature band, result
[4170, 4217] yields -3.6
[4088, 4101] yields -4.3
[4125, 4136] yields -1.6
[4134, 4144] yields -0.5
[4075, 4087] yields -3.2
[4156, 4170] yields -2.3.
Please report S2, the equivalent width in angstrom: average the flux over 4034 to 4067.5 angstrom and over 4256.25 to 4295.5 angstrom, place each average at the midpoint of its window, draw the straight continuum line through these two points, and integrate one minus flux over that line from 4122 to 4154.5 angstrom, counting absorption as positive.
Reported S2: -4.6 angstrom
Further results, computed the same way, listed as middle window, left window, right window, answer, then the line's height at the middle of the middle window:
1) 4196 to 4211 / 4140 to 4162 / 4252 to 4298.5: -0.47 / 17.4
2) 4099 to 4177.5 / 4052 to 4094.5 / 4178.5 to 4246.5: -2.47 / 17.5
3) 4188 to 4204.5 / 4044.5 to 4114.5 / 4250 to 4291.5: -0.51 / 17.2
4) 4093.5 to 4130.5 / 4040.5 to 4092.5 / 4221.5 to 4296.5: -4.11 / 16.8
